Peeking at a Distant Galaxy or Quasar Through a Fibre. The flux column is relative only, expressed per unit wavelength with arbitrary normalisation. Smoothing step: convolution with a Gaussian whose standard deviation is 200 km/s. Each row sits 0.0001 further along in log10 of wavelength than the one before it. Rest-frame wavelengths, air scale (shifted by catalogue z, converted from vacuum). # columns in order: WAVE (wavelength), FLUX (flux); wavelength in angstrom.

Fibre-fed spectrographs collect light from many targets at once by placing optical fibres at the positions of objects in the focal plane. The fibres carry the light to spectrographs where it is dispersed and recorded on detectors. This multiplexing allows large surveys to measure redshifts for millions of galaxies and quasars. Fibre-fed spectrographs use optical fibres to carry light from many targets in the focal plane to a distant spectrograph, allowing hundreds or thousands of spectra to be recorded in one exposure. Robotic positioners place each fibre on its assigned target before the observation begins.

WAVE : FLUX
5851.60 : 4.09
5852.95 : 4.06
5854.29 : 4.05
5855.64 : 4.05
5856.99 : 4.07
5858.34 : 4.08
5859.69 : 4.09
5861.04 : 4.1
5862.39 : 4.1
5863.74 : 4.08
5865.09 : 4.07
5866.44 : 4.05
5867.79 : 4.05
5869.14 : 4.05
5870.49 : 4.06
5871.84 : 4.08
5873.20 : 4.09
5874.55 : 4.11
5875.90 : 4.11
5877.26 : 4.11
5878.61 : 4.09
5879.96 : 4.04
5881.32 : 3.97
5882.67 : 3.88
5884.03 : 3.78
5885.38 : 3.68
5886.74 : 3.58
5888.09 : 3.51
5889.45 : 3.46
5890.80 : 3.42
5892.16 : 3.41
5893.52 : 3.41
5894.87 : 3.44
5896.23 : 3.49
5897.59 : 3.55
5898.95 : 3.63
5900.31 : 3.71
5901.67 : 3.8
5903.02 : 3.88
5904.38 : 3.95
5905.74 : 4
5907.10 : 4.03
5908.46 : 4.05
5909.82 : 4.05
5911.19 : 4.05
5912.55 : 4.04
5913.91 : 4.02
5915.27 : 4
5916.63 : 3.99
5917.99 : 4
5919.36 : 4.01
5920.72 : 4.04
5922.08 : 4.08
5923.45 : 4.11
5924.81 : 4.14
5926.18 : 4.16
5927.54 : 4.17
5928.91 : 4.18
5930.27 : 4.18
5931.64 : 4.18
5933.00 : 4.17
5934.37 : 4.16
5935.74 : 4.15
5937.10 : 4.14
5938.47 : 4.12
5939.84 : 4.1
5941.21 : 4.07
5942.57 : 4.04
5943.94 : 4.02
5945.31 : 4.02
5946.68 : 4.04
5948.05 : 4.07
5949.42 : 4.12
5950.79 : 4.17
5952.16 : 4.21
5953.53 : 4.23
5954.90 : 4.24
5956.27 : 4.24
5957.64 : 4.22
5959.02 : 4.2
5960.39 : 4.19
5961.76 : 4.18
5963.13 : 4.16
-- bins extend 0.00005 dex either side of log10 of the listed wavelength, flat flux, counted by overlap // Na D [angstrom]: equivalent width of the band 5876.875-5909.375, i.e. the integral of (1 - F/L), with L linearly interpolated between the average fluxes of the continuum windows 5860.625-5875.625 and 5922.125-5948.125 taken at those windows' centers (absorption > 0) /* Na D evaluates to 2.77 angstrom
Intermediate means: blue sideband 4.08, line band 3.74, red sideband 4.12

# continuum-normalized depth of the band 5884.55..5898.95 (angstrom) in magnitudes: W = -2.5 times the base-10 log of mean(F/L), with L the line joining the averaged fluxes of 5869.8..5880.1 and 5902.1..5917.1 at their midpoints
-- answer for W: 0.16 mag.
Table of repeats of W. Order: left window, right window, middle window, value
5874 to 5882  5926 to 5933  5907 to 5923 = 0.03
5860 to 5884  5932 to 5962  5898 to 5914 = 0.05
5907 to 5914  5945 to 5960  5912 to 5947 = 0.00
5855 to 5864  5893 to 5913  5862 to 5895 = 0.03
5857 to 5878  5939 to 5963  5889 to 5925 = 0.07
